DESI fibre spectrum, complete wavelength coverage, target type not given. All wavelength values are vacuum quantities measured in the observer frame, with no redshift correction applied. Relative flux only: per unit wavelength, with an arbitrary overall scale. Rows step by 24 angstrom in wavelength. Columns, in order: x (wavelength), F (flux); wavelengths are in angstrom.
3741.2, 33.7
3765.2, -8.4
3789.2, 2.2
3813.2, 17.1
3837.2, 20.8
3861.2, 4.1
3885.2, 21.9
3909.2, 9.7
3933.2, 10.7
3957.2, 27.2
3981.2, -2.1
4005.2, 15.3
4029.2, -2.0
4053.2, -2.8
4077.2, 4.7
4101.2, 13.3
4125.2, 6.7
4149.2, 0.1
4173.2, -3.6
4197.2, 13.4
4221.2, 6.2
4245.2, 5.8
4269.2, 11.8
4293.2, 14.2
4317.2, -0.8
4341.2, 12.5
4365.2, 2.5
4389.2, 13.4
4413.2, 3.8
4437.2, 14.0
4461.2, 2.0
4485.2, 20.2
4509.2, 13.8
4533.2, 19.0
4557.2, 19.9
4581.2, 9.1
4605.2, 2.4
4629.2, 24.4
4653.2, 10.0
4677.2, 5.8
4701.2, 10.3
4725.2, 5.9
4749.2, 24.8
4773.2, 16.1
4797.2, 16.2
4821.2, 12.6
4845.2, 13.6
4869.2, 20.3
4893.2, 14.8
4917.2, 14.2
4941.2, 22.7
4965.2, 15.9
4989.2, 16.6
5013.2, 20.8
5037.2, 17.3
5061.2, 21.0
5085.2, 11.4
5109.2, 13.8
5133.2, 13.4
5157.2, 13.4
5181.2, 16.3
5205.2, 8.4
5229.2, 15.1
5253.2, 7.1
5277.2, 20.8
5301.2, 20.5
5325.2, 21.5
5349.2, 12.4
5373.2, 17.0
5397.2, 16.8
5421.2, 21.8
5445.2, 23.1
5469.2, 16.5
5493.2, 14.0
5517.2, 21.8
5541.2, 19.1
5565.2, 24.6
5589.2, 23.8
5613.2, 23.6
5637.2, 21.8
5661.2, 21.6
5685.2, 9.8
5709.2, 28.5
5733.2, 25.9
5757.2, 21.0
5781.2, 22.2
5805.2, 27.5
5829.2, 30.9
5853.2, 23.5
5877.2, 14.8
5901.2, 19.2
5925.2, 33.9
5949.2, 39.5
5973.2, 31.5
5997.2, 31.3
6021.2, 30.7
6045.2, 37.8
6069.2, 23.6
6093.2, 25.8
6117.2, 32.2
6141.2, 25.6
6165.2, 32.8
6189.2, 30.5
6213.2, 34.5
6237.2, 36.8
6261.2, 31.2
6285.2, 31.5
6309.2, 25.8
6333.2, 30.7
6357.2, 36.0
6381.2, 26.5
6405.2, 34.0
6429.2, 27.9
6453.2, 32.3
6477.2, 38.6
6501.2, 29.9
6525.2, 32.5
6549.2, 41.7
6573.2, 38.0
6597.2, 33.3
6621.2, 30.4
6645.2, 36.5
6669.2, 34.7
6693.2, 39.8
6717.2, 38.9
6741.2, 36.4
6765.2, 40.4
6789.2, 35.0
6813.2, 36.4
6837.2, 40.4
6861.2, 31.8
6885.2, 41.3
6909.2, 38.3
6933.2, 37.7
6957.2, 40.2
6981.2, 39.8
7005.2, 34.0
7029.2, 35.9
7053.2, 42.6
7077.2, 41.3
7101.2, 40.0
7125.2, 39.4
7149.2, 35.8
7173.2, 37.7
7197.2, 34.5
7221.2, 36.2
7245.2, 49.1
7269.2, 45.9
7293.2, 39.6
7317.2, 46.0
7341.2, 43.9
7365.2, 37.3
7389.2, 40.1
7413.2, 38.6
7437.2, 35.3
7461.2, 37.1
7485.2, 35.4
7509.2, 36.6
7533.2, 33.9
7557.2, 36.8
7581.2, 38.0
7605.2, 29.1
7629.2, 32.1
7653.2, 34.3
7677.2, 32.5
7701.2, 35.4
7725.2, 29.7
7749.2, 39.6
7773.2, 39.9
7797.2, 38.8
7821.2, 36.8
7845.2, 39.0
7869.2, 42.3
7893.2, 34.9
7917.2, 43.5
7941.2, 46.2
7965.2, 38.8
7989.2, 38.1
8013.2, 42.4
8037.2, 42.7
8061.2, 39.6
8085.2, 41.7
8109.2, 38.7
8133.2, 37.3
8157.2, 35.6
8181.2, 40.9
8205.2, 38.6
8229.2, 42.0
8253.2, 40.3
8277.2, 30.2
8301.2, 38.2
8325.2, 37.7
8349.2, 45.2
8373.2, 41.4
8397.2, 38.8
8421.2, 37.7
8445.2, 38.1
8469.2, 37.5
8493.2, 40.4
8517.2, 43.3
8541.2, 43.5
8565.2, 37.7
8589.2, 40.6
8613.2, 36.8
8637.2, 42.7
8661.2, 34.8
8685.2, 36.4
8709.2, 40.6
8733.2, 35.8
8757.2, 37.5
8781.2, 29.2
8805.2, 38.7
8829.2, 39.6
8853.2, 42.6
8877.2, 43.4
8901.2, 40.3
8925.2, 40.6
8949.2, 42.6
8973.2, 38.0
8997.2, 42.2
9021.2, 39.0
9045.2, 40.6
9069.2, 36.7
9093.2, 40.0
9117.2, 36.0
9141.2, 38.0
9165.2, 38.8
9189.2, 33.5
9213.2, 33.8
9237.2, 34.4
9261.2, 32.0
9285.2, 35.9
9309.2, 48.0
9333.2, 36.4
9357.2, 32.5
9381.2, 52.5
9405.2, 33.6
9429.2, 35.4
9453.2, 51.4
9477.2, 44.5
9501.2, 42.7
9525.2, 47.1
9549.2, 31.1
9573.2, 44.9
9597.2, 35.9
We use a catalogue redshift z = 0.481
